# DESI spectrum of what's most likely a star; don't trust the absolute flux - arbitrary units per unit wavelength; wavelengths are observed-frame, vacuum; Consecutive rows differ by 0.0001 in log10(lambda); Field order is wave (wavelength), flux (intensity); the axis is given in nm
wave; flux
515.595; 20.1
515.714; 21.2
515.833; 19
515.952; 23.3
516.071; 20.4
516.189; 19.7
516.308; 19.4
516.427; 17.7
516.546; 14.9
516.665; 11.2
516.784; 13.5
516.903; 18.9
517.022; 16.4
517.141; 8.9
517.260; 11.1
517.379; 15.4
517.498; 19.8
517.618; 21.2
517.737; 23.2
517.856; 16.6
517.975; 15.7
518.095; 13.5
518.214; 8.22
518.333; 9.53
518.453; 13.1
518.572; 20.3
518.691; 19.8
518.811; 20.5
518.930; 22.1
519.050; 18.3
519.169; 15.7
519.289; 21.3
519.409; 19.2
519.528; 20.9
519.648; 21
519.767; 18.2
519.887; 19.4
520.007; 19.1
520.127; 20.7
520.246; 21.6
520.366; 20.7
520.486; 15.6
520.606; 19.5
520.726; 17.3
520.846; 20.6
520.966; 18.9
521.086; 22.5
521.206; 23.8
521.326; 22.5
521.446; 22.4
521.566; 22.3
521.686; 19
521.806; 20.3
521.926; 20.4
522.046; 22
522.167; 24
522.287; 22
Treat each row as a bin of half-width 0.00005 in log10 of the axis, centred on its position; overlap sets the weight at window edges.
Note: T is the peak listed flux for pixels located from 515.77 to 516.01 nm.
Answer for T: 23.3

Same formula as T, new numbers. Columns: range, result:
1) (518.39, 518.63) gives 20.3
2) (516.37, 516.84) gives 17.7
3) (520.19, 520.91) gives 21.6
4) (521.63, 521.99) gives 20.4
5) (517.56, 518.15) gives 23.2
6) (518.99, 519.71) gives 21.3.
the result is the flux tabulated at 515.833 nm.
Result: 19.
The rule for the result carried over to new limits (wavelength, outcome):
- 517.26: 11.1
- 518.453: 13.1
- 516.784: 13.5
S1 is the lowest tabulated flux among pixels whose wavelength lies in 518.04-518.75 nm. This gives 8.22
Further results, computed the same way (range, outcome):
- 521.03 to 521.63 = 22.3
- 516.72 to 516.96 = 13.5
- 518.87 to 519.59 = 15.7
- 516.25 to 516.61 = 14.9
